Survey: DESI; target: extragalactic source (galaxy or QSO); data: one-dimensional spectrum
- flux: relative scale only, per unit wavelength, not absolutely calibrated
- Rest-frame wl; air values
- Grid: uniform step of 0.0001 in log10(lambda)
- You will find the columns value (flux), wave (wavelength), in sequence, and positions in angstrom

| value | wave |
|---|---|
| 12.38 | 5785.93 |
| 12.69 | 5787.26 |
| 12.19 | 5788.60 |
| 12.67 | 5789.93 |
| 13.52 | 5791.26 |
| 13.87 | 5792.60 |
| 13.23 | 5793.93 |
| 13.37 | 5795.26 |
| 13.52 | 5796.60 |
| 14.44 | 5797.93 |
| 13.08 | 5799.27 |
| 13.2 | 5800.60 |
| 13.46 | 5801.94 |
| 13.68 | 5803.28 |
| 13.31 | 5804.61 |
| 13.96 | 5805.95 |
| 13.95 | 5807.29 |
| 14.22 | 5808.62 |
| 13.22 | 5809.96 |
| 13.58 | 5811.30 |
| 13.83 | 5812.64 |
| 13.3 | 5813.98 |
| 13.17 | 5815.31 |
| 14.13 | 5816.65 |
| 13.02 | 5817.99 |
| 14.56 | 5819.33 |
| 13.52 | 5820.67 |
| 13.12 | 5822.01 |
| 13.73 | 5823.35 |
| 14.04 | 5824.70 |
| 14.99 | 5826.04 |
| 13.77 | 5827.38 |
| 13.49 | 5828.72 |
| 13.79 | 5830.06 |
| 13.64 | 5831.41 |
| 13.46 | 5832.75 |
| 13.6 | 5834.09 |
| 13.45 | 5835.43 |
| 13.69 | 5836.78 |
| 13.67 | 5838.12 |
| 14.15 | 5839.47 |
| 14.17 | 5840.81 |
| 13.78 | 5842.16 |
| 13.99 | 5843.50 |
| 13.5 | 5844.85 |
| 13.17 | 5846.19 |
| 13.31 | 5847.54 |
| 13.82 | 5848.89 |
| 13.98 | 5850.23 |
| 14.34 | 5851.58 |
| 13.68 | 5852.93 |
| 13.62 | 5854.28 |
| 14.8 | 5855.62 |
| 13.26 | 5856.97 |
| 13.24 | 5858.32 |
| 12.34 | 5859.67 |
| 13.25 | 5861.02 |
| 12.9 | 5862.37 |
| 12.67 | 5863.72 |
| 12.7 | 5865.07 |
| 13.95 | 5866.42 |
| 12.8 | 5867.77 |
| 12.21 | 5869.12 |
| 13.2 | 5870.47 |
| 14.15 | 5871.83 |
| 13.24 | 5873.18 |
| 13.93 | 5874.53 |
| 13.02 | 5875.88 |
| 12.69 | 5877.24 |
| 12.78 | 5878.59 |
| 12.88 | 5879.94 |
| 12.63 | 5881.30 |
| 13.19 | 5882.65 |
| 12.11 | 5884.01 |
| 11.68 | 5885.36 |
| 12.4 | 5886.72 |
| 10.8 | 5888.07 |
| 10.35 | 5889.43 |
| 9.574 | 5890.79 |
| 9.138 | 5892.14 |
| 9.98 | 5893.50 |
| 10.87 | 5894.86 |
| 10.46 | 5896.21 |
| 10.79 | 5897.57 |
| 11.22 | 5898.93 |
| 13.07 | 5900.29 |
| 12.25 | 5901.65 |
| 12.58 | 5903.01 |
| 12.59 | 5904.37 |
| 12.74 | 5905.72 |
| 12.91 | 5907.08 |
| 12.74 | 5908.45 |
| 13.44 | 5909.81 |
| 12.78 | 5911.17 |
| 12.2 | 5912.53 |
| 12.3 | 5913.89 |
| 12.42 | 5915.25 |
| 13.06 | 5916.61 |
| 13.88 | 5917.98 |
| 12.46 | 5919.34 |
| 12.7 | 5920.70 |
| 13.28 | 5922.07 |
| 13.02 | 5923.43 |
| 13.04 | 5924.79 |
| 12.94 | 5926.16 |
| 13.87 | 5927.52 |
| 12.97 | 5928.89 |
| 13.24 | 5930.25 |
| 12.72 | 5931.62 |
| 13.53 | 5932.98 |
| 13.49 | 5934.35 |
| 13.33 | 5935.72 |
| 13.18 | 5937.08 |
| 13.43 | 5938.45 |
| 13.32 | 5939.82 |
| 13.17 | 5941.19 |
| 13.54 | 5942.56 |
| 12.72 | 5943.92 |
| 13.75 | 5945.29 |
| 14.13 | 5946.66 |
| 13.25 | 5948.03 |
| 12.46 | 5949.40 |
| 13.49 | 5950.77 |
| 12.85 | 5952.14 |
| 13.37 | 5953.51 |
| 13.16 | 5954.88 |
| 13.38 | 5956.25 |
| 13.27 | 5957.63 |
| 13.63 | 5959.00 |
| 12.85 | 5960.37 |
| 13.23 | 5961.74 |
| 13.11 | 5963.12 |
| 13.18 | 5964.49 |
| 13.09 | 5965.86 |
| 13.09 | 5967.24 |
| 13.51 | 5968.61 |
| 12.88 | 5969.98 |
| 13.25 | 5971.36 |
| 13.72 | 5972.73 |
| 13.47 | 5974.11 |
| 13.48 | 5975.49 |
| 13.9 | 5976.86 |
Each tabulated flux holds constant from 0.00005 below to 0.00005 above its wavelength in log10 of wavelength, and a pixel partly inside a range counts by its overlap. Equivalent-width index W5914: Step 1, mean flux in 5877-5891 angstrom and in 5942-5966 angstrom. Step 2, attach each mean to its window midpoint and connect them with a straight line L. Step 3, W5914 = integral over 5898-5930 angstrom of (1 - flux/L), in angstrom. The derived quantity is -0.7 angstrom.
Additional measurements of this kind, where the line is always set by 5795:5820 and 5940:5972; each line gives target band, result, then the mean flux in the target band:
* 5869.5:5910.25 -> 4.0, 12.1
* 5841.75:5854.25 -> -0.2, 13.7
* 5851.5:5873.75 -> 0.3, 13.3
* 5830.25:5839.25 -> 0.0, 13.6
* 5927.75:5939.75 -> 0.0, 13.3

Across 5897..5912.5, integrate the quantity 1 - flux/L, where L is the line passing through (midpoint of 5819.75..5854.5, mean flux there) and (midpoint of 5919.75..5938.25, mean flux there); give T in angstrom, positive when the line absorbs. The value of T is 1.0 angstrom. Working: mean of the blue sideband 13.8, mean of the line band 12.5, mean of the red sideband 13.2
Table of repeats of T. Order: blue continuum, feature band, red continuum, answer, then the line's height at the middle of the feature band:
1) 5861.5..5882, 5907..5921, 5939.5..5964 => 0.4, 13.2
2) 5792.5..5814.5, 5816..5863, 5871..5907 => -2.8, 12.9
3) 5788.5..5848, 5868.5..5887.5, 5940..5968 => 0.8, 13.5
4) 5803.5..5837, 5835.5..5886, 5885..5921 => -1.9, 12.8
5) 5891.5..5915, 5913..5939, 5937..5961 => -1.0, 12.6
